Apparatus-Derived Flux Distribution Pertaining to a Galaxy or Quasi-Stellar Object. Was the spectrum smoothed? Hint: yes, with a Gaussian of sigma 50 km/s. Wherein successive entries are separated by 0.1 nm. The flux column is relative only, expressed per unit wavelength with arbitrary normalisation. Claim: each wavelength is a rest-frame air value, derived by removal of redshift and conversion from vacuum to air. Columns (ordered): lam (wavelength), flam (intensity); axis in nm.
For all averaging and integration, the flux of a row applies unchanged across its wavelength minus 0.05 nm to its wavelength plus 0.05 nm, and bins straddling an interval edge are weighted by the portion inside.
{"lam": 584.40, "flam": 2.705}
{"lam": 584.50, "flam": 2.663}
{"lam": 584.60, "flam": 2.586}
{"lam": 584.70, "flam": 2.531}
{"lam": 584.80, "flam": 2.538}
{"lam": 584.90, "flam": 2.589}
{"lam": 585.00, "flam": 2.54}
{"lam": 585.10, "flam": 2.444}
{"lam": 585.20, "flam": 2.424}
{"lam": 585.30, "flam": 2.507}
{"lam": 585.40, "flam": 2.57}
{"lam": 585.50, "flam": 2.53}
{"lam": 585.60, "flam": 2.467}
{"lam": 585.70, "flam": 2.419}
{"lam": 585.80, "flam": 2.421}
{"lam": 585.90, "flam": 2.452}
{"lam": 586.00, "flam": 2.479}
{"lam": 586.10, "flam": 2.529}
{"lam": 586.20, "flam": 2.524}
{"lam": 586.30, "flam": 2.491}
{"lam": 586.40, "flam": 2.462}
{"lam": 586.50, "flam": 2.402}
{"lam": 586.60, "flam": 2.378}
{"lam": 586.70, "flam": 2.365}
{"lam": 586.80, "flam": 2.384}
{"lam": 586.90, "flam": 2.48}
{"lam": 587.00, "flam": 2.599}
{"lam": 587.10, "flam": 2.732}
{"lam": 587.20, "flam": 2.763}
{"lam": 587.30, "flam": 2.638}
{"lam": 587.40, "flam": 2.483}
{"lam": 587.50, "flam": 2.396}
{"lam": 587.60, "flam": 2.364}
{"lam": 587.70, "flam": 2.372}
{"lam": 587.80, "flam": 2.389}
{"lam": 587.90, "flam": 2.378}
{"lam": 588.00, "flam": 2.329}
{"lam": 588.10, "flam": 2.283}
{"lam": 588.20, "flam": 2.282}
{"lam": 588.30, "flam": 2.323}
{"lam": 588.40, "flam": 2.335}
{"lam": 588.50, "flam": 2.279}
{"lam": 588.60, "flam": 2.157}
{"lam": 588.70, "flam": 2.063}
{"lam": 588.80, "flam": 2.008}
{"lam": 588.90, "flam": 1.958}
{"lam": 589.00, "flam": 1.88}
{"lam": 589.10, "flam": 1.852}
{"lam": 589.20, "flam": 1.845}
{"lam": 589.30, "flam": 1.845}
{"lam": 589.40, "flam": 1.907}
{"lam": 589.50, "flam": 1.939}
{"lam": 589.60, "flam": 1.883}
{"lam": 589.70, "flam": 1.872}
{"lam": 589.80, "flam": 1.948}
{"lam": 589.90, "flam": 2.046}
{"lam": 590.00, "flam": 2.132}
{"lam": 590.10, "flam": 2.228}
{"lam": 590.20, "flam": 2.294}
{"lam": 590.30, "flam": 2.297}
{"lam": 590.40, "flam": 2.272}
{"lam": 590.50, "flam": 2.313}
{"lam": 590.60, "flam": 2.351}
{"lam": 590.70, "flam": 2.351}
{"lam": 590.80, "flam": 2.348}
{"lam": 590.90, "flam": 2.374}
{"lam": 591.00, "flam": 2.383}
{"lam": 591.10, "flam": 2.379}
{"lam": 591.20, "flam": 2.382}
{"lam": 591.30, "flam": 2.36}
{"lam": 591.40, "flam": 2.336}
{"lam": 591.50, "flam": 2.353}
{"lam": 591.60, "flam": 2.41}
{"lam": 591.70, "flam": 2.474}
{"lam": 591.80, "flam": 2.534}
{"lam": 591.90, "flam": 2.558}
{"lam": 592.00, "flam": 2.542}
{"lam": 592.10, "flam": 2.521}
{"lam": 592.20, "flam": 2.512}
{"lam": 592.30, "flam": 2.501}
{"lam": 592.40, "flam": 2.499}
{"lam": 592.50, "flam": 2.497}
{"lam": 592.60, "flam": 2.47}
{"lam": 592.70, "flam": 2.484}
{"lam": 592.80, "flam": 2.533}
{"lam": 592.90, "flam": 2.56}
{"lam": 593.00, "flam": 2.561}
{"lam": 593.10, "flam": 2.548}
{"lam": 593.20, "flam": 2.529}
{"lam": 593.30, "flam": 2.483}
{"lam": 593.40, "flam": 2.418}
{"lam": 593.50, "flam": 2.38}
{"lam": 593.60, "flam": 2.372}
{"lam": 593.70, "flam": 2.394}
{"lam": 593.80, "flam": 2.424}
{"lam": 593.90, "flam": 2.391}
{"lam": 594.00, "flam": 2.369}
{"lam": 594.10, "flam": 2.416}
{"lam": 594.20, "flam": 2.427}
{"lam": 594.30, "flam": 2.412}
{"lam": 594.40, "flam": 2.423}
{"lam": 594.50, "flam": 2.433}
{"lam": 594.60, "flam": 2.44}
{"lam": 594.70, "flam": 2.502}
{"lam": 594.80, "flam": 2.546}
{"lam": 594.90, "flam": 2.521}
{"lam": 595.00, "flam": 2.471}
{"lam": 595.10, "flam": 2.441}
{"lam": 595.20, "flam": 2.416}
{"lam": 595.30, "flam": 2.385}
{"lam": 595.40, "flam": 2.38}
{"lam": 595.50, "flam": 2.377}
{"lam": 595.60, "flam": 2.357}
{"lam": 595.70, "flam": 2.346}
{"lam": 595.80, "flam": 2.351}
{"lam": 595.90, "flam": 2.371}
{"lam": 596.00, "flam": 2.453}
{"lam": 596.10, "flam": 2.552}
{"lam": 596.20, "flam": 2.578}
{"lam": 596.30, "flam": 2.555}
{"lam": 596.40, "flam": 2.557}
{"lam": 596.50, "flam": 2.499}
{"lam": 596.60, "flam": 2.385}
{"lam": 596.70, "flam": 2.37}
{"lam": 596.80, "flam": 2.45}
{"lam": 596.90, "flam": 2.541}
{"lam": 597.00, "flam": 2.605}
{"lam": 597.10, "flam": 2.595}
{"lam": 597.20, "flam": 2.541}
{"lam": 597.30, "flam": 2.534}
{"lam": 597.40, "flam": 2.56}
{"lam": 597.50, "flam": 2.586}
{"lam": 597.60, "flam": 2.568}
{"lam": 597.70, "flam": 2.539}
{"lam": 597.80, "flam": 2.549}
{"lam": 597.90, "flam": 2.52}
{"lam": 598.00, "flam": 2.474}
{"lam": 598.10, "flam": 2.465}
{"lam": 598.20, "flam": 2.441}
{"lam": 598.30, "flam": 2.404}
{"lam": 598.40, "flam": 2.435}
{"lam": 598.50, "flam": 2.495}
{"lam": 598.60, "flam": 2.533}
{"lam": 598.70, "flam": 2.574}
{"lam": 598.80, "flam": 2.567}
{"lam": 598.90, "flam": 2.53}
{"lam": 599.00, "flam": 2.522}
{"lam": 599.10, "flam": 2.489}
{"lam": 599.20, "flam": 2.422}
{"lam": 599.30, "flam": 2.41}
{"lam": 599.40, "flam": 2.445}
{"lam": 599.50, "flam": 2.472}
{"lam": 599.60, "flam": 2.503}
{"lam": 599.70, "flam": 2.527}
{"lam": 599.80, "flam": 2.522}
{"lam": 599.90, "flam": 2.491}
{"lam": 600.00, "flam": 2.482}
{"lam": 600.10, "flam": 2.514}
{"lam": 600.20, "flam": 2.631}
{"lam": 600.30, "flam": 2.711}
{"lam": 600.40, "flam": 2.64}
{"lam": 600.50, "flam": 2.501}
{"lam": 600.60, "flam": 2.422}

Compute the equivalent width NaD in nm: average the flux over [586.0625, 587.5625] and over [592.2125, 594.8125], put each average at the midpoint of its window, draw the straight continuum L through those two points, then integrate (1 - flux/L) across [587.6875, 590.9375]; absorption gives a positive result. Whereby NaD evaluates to 0.44 nm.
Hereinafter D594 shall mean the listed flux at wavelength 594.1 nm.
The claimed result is 2.416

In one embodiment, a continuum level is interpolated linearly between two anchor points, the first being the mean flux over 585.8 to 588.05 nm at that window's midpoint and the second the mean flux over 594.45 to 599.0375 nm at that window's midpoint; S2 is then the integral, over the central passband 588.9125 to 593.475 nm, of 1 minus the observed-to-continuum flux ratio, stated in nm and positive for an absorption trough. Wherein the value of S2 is 0.32 nm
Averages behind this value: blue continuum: 2.47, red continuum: 2.48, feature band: 2.3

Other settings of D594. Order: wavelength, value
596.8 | 2.45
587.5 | 2.396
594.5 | 2.433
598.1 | 2.465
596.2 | 2.578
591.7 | 2.474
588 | 2.329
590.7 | 2.351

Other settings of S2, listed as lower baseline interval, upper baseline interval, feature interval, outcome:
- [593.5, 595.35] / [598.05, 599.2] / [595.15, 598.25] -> -0.020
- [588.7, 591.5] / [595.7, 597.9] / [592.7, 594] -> -0.081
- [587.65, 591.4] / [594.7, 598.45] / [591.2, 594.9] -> -0.209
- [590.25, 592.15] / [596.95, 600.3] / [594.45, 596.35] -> 0.014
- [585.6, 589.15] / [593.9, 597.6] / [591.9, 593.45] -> -0.054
